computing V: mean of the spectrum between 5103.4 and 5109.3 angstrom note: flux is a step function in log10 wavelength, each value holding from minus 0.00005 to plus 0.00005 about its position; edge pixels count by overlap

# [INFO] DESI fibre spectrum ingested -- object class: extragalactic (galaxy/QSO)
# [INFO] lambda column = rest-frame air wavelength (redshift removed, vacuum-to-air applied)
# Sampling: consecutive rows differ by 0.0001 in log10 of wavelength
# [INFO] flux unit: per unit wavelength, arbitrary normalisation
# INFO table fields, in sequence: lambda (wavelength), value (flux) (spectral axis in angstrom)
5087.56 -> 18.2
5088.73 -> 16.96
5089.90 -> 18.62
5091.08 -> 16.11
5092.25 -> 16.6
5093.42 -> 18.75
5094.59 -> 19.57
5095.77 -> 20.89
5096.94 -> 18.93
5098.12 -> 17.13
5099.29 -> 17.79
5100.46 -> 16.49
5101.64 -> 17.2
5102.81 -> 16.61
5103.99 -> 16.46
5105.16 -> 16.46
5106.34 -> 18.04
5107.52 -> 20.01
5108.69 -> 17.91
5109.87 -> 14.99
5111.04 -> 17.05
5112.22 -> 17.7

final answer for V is 17.8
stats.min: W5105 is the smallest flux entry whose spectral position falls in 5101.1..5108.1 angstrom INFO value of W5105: 16.46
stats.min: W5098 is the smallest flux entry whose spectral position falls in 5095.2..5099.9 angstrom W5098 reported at 17.13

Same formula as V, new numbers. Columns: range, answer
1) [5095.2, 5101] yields 18.3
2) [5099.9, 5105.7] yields 16.6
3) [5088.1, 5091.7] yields 17.2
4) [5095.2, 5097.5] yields 19.9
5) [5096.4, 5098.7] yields 18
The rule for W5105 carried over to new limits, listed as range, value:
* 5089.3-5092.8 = 16.11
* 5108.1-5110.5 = 14.99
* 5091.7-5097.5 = 16.6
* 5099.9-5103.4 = 16.49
